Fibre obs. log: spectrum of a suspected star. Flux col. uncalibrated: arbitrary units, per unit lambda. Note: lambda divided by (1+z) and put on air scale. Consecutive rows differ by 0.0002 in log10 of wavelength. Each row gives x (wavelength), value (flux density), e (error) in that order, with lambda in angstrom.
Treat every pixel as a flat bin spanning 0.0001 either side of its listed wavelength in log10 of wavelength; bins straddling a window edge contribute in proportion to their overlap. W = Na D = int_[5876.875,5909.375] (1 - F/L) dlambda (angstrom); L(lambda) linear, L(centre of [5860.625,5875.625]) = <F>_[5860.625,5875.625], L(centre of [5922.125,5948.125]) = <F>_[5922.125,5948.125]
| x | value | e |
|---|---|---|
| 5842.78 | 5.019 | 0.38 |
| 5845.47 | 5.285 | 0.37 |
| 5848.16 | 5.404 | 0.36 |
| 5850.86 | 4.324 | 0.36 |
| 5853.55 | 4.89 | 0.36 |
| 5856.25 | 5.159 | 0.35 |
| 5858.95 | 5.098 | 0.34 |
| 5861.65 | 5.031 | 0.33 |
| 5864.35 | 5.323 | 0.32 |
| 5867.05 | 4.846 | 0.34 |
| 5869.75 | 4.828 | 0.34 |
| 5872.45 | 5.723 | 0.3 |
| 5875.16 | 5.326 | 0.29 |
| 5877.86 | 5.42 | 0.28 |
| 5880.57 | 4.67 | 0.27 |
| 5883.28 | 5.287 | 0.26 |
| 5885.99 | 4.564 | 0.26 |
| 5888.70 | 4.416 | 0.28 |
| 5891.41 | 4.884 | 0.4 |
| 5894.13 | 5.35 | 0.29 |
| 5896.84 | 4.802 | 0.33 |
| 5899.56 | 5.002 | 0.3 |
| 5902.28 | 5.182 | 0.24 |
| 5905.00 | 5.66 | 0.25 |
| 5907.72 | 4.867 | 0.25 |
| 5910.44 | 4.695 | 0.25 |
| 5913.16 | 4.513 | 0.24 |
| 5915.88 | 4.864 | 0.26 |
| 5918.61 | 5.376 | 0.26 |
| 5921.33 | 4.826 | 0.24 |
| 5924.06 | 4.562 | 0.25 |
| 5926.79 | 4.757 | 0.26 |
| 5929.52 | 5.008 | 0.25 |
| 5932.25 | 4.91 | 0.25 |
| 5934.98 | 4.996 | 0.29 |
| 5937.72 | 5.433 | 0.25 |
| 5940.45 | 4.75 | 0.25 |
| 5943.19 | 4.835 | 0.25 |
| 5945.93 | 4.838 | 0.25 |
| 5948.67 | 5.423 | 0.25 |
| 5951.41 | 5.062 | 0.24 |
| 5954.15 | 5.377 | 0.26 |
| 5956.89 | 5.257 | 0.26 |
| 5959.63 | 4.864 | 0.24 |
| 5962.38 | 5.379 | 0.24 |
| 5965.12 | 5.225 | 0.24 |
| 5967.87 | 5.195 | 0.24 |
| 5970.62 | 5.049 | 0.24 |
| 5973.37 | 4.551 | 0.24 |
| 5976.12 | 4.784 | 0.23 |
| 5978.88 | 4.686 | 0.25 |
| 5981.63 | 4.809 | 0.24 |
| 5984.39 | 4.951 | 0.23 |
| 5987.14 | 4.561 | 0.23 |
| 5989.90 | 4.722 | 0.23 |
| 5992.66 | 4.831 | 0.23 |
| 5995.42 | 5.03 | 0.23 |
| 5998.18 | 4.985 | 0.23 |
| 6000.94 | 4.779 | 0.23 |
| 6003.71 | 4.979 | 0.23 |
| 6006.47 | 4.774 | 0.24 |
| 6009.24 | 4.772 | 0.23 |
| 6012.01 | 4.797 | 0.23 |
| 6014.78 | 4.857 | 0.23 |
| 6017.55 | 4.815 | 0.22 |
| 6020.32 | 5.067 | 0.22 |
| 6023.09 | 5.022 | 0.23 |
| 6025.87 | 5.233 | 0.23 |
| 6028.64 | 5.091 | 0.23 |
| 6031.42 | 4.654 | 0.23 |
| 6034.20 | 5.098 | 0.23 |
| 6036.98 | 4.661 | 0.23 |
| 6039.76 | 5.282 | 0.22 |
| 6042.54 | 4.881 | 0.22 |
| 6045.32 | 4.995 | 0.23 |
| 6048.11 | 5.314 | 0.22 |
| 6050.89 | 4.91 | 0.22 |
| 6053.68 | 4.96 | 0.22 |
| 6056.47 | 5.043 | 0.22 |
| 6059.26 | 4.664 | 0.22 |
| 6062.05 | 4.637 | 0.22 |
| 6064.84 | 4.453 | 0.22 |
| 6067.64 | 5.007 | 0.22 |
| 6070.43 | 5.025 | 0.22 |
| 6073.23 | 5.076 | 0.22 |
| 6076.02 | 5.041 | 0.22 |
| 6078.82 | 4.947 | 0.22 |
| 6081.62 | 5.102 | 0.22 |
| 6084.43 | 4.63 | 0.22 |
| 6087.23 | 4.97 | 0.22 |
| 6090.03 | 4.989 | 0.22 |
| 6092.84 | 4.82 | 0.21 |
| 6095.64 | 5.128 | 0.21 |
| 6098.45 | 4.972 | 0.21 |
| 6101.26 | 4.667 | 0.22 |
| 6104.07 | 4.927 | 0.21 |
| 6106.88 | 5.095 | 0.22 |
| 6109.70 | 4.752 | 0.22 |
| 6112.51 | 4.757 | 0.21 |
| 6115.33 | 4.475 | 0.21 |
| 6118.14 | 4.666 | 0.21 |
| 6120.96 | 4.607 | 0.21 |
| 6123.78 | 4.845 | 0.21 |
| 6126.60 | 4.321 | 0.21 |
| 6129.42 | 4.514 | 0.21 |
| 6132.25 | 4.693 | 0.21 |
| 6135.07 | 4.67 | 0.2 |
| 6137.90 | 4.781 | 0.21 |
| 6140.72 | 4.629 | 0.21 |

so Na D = 0.5 angstrom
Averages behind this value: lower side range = 5.18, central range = 5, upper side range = 4.91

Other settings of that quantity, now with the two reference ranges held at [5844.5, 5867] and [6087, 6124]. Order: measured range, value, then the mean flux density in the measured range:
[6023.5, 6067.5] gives -0.4 angstrom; 4.93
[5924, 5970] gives -0.9 angstrom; 5.07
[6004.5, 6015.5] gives 0.2 angstrom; 4.81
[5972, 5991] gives 0.8 angstrom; 4.72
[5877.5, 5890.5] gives 0.5 angstrom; 4.83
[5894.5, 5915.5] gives 0.1 angstrom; 4.98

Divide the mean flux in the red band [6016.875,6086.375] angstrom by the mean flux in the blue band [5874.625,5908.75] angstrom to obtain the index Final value 1.0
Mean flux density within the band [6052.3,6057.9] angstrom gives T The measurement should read 5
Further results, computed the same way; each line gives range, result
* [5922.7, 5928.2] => 4.66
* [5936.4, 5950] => 5.05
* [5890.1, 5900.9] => 5.01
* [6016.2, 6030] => 5.05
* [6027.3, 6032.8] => 4.87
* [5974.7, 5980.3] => 4.73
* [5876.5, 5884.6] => 5.13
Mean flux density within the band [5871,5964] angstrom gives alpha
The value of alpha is 5.03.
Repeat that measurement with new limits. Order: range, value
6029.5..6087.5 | 4.92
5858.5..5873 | 5.11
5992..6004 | 4.92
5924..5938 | 4.94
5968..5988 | 4.8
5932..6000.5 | 4.98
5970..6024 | 4.84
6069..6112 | 4.94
